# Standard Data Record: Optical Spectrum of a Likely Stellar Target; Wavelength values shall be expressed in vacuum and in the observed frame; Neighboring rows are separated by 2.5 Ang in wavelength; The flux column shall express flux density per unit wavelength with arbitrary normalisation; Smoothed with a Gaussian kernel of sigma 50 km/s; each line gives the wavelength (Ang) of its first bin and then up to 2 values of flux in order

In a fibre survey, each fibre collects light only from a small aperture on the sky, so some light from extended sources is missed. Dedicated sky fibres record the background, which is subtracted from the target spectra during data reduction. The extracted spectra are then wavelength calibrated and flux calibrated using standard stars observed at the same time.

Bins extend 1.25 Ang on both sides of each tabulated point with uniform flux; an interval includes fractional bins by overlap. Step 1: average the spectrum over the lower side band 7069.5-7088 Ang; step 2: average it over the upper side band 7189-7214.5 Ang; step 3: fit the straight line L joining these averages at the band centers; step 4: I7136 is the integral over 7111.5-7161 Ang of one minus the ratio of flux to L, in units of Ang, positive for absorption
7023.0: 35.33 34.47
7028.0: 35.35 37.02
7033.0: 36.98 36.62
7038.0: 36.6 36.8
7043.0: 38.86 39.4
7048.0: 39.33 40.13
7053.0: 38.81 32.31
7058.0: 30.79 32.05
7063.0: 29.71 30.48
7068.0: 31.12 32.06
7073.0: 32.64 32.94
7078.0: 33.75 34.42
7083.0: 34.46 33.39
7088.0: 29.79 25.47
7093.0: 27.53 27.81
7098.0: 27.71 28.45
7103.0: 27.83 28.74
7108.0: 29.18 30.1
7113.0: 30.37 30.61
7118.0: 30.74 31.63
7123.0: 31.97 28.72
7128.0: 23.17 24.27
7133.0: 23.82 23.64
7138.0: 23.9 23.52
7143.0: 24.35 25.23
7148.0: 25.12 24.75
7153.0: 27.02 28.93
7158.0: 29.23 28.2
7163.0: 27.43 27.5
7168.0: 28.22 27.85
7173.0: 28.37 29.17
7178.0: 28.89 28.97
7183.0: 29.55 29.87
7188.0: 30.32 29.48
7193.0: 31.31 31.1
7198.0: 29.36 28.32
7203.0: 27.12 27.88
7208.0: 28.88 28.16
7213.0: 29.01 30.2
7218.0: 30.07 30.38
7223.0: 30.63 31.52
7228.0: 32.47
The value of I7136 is 6.8 Ang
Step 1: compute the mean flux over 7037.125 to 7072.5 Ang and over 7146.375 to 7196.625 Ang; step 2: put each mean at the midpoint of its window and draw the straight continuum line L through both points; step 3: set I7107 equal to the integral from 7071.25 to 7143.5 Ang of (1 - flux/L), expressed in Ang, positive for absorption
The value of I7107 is 7.2 Ang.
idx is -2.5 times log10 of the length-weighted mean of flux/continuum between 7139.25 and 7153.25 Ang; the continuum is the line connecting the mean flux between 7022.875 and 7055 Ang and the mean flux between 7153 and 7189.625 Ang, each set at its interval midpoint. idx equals 0.22 mag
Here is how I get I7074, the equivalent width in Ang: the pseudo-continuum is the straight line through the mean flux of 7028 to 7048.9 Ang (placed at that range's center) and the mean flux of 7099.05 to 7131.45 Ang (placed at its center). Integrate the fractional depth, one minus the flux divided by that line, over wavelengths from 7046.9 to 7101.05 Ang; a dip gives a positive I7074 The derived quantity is 2.5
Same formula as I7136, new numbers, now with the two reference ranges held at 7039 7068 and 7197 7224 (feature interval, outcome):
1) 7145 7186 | 3.8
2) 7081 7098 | 2.0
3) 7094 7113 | 2.6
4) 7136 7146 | 2.4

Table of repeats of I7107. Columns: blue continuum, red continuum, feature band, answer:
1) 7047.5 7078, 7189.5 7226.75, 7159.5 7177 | 1.4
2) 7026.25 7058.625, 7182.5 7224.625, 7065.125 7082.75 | 1.4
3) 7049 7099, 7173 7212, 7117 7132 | 1.2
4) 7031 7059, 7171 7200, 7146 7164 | 2.3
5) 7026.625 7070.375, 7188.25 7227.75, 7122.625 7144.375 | 4.9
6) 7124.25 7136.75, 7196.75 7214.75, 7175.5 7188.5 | -1.0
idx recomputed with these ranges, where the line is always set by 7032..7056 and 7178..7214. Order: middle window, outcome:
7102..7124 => 0.13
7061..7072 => 0.18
